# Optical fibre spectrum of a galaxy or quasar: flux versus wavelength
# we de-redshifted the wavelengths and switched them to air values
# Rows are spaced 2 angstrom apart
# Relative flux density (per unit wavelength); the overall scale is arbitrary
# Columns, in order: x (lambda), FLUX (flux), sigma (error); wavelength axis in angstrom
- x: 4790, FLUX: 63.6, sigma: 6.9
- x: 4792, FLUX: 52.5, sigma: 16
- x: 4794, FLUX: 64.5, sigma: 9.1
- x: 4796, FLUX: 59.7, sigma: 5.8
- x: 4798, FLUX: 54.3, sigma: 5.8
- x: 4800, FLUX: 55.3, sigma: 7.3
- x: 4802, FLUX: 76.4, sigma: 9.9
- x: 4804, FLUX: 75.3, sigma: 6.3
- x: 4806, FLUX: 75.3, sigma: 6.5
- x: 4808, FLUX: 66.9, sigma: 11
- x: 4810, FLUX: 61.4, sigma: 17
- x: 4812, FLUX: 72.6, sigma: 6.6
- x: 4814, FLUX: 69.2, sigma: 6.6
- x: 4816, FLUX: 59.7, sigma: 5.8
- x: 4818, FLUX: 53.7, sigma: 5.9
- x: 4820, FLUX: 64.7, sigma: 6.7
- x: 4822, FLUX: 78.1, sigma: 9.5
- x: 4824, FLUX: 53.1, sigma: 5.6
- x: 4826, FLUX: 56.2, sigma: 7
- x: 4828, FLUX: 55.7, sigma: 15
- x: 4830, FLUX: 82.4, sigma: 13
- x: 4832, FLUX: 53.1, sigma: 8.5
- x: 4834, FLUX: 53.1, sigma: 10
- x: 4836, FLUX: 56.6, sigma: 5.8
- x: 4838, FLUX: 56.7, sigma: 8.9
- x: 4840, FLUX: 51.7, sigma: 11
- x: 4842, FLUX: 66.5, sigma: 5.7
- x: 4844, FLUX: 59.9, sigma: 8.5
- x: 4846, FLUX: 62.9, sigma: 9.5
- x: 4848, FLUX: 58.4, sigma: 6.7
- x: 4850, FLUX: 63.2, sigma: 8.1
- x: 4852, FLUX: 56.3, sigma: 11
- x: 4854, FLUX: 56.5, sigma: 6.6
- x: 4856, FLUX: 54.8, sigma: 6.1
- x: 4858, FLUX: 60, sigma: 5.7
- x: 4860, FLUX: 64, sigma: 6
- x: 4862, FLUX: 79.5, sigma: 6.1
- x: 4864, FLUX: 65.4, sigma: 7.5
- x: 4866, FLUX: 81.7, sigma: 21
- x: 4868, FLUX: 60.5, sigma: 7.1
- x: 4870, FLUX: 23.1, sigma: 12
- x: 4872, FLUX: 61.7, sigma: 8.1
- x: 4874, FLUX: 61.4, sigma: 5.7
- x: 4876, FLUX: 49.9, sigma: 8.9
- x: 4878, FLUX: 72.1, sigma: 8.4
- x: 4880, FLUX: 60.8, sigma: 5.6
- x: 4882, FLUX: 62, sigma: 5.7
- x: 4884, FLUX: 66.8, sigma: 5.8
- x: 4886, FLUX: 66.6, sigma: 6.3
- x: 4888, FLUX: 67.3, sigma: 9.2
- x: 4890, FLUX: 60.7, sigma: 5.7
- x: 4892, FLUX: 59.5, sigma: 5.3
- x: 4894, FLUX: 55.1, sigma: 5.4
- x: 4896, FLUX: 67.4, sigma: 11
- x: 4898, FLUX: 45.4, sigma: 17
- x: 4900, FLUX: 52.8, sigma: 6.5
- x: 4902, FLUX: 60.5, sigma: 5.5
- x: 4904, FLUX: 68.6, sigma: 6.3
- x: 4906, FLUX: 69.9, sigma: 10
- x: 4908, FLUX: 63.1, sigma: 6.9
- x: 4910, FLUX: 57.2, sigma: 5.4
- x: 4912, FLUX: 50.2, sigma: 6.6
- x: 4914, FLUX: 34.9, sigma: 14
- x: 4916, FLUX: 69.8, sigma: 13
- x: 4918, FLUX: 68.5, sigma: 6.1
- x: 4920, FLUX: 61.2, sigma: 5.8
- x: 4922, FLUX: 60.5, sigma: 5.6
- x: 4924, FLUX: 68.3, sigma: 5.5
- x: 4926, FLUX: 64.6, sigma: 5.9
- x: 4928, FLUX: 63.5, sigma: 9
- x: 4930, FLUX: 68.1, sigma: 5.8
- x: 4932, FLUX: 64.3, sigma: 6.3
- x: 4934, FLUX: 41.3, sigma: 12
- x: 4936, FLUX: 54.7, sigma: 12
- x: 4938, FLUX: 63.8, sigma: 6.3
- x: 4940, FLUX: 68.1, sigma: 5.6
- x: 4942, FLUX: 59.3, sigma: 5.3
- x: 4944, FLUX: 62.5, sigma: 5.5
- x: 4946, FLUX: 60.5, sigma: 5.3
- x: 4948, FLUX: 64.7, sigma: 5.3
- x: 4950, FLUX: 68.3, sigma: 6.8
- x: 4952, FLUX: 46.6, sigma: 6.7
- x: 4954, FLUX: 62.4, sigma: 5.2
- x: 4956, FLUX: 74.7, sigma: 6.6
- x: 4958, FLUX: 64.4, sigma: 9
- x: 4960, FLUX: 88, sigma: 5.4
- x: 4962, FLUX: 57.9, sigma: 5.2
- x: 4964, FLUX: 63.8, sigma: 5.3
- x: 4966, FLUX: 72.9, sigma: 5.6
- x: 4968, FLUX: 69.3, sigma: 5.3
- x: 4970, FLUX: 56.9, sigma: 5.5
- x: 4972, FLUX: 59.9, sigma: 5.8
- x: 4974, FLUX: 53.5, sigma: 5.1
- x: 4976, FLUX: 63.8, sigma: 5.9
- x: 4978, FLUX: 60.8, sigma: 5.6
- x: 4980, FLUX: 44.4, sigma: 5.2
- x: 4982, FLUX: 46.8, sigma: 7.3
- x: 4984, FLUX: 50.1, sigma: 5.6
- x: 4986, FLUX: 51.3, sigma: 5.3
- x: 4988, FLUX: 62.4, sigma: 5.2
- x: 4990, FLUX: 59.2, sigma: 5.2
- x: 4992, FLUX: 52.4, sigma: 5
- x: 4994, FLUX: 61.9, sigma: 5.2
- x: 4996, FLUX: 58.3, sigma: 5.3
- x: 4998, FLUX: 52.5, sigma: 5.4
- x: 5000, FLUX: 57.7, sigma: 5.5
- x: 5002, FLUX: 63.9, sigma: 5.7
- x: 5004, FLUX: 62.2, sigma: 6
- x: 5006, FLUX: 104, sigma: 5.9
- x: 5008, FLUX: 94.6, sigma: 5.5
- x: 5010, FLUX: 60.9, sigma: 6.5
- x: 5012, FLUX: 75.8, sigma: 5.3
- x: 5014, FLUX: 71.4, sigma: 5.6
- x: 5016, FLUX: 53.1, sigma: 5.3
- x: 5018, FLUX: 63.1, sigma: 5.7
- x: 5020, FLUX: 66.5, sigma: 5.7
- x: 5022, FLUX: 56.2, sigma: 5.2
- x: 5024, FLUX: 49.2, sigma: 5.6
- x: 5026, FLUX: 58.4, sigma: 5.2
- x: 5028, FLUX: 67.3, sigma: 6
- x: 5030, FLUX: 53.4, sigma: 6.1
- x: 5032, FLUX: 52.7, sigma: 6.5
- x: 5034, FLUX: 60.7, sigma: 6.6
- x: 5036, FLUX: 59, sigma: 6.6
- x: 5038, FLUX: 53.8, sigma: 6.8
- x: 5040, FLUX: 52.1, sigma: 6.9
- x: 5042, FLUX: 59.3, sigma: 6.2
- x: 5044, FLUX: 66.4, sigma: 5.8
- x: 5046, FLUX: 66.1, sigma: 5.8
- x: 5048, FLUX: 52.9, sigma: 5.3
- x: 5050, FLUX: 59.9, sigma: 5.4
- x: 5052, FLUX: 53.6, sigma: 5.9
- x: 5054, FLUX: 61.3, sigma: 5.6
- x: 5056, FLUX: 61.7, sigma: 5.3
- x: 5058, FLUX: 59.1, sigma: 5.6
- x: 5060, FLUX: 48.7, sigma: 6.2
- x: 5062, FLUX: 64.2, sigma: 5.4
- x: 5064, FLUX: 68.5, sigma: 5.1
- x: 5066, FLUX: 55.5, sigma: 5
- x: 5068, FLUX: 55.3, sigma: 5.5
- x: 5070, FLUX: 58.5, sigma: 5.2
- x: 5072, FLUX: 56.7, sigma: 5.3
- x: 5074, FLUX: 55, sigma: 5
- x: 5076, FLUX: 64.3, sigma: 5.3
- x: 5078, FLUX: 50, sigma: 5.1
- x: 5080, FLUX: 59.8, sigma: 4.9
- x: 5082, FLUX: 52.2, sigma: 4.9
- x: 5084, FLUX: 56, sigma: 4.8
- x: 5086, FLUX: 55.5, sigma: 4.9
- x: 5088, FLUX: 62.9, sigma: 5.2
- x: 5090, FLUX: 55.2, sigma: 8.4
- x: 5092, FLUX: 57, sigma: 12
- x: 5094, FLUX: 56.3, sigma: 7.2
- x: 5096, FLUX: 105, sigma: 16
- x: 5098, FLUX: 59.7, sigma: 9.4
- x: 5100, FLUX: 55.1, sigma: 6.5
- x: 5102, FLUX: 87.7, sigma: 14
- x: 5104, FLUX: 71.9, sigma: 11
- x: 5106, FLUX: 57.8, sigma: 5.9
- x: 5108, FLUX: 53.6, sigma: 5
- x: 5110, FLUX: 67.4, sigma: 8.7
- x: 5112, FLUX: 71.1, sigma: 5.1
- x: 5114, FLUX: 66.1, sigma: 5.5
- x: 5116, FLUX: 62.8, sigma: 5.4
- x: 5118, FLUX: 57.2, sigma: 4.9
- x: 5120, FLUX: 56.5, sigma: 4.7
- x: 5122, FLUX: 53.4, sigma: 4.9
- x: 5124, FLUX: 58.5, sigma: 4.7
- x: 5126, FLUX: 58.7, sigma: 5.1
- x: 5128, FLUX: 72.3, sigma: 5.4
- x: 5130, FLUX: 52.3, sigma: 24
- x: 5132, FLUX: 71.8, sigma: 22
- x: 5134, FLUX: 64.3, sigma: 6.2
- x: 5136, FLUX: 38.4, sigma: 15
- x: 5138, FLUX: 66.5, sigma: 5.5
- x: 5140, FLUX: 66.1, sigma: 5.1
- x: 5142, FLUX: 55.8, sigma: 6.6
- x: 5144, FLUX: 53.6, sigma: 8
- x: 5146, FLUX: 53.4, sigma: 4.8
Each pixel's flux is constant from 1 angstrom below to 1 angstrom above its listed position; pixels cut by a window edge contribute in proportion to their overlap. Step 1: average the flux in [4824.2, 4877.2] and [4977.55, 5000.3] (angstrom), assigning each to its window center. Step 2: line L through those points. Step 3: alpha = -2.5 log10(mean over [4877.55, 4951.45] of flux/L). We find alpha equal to -0.07 mag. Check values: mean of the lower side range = 59.6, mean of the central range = 61.3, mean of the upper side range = 54.6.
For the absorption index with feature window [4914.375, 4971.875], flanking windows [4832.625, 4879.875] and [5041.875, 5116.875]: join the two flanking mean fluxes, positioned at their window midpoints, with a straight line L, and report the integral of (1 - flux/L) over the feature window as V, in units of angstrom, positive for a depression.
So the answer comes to -3.0 angstrom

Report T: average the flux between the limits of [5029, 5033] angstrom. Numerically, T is 53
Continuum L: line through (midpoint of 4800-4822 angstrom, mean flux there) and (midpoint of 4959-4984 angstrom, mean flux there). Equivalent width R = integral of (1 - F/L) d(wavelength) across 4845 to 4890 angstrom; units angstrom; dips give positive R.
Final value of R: 2.5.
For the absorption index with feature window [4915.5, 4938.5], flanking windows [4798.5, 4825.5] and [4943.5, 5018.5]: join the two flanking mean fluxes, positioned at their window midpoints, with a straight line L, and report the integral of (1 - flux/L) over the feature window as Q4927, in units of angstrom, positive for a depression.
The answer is 0.6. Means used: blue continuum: 65.9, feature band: 62.2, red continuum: 63.1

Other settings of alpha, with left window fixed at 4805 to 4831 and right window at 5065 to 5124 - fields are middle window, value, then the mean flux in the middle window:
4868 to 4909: 0.079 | 59.8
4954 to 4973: -0.069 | 67.3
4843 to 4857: 0.105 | 58.9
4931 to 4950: 0.055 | 60.4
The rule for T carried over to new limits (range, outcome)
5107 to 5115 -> 64.5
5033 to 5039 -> 57.8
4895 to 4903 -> 56.5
